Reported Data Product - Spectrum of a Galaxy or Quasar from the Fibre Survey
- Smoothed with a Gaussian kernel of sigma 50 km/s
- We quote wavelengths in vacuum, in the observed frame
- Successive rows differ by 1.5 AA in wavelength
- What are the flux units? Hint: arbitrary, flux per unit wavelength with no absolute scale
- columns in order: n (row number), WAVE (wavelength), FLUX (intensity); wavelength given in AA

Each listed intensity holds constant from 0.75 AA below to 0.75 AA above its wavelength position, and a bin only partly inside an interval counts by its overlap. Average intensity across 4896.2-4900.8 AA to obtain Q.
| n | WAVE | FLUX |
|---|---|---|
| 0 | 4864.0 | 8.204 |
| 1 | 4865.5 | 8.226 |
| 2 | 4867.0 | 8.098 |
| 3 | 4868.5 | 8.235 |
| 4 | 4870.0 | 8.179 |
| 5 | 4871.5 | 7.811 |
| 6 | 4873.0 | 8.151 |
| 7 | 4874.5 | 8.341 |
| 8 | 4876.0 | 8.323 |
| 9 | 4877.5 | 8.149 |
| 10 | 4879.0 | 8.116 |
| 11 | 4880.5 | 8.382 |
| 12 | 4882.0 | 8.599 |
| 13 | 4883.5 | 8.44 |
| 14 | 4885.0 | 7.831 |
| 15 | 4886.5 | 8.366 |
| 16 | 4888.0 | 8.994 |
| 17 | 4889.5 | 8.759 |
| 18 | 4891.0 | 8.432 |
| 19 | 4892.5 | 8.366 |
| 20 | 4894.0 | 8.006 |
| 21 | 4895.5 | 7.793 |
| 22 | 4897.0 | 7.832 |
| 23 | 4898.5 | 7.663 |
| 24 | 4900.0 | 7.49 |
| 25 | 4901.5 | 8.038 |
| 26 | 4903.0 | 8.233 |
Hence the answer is 7.67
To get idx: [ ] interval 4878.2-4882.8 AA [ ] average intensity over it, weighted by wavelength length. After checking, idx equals 8.36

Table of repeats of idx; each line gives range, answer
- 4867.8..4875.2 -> 8.14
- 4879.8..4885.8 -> 8.31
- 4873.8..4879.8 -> 8.23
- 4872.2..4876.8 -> 8.27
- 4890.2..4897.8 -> 8.09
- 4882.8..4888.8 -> 8.41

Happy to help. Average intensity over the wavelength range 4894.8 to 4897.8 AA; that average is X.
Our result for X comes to 7.81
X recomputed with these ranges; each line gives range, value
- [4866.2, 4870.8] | 8.17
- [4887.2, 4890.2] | 8.87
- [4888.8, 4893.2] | 8.52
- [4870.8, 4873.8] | 7.99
